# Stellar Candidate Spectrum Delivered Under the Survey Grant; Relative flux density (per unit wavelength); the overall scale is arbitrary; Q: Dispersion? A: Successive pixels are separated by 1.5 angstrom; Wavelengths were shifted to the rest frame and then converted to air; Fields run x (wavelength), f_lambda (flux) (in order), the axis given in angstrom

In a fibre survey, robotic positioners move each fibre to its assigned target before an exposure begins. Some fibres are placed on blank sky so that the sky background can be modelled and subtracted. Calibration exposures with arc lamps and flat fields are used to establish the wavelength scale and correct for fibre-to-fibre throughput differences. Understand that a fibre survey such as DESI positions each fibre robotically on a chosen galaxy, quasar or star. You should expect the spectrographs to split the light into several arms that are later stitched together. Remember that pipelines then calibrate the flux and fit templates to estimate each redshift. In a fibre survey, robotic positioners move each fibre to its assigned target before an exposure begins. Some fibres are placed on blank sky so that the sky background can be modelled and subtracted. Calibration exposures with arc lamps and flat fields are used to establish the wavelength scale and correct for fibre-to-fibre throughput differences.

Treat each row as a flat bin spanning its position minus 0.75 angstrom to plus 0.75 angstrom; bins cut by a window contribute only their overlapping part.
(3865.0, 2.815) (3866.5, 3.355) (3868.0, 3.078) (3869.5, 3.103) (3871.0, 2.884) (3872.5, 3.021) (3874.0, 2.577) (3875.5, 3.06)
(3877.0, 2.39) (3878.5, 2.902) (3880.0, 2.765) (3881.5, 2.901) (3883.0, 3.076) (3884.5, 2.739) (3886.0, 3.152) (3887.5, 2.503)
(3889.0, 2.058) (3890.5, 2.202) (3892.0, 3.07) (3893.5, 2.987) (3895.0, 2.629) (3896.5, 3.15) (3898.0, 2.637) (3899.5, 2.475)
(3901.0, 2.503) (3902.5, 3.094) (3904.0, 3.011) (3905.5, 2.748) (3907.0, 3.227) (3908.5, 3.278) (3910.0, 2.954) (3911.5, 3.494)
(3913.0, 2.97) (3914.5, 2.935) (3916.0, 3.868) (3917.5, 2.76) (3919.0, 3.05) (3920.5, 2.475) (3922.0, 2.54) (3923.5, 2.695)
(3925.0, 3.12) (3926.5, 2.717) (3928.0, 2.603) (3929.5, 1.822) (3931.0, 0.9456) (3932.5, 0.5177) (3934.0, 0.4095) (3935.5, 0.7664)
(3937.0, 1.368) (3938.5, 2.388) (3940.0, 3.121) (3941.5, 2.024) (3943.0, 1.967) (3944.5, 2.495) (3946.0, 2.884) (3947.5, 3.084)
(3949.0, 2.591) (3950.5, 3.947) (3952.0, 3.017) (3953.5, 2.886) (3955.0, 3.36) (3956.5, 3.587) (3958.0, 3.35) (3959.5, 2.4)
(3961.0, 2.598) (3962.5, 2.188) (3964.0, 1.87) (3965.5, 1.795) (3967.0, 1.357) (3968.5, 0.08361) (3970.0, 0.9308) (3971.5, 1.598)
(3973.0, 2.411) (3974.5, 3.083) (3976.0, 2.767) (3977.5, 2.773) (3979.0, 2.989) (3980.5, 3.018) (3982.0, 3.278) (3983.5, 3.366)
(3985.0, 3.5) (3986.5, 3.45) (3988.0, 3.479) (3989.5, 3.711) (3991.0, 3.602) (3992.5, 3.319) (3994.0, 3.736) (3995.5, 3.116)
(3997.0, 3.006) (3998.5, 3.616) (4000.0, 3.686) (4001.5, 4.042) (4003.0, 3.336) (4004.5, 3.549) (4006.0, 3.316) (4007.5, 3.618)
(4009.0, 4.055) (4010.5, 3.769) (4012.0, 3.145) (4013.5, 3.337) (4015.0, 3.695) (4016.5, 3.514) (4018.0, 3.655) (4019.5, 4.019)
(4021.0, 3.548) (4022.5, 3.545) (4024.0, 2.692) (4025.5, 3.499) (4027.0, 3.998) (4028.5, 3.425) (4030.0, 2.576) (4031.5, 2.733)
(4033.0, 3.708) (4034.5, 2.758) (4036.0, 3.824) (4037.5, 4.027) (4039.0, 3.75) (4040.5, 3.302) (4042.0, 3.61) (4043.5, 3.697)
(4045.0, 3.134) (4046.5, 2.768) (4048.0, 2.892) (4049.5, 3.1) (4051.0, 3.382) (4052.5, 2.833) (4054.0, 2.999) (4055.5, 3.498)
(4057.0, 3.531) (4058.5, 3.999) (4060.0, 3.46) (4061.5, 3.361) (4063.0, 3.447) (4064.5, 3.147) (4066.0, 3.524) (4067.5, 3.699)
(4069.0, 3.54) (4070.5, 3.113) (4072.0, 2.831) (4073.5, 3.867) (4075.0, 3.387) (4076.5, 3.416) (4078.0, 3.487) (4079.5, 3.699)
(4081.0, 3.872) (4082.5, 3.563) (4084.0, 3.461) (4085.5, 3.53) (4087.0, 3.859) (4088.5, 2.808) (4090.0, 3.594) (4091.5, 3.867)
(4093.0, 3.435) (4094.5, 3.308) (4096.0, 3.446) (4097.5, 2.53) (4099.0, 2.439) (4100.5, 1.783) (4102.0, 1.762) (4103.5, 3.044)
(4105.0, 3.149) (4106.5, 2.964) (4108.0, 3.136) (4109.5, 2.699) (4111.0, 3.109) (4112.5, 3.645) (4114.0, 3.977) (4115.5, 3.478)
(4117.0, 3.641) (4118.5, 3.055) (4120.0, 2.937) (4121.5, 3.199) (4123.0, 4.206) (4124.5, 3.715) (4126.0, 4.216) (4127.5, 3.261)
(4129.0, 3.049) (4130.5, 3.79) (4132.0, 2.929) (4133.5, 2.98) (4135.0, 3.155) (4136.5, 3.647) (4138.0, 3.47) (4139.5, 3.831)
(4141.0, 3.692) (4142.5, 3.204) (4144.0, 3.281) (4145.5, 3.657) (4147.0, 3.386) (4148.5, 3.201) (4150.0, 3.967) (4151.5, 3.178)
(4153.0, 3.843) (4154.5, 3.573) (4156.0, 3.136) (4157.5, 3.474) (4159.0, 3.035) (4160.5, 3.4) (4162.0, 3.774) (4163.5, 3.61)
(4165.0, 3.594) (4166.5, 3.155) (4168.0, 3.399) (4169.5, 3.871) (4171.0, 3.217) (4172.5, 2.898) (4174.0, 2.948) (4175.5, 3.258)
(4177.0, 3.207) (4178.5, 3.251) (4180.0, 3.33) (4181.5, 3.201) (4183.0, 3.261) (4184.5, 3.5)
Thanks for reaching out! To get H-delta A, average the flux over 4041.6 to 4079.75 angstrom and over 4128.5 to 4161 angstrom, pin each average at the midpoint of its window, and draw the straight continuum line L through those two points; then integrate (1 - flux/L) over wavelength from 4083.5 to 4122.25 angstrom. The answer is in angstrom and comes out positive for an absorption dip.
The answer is 2.7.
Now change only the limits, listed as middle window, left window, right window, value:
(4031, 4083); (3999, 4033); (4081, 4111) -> -1.83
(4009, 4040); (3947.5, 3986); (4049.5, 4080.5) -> -4.04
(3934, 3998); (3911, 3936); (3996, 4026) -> 6.13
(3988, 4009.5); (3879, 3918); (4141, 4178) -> -3.19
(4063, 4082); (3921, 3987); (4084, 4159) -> -2.64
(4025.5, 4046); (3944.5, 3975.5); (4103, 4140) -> -3.82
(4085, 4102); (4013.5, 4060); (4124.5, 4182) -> 1.59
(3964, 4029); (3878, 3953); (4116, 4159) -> -4.57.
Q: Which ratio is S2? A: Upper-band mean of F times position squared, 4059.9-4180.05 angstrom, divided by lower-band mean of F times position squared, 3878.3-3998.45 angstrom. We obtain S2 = 1.37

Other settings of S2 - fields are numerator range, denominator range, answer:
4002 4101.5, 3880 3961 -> 1.36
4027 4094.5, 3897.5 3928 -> 1.25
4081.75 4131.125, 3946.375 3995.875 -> 1.25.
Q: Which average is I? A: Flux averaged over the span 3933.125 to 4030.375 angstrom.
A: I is 2.93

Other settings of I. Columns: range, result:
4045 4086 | 3.38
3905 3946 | 2.42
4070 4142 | 3.31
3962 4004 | 2.83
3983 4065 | 3.44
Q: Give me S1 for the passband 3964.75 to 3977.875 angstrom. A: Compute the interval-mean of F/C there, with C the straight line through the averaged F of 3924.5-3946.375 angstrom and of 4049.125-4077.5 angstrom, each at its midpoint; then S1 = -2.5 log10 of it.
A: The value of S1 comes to 0.26 mag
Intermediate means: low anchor 1.91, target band 1.84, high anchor 3.38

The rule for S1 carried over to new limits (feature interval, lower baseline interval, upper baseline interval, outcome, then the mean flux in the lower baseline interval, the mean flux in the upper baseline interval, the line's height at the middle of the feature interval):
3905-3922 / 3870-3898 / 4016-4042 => -0.05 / 2.78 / 3.45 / 2.92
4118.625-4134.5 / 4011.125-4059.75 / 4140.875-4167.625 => 0.01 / 3.38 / 3.45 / 3.43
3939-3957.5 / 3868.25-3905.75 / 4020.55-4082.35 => 0.04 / 2.79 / 3.38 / 3.01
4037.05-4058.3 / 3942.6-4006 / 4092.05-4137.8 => -0.10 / 2.89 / 3.2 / 3.05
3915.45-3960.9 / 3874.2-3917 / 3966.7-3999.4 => 0.15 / 2.88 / 2.85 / 2.87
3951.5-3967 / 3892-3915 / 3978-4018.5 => 0.23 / 2.94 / 3.47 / 3.25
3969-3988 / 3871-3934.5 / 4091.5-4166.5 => 0.05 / 2.68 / 3.31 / 2.89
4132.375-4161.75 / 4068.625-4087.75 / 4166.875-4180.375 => -0.03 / 3.51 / 3.26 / 3.33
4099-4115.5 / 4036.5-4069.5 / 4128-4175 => 0.16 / 3.4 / 3.4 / 3.4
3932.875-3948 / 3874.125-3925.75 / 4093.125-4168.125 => 0.42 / 2.86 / 3.3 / 2.94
